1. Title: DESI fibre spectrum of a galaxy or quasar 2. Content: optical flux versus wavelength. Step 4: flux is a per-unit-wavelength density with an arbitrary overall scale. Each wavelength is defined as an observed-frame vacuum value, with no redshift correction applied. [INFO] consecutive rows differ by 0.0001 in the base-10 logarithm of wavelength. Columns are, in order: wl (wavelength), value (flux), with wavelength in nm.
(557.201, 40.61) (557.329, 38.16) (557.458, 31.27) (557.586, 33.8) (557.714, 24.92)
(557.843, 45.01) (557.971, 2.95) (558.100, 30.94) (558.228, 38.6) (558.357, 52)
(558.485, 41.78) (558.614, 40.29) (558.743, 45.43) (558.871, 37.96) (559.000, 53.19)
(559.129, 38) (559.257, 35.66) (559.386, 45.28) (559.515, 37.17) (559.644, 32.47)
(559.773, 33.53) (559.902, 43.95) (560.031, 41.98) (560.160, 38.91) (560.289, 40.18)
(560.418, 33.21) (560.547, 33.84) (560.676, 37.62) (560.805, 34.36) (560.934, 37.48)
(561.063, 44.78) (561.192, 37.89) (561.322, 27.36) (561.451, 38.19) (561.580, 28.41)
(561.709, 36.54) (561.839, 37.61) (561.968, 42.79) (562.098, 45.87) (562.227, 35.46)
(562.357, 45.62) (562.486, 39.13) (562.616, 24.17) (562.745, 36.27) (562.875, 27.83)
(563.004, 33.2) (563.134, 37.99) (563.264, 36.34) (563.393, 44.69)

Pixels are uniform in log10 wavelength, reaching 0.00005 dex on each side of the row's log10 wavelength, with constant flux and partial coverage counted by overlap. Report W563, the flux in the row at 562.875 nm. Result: 27.83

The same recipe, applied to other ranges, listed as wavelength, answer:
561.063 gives 44.78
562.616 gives 24.17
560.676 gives 37.62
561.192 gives 37.89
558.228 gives 38.6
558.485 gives 41.78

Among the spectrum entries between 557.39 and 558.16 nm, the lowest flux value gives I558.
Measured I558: 2.95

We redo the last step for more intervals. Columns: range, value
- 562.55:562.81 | 24.17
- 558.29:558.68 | 40.29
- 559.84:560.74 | 33.21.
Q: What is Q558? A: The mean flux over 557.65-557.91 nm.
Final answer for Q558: 34.6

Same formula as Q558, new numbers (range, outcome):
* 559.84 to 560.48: 39.6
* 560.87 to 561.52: 37.1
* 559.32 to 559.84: 37.1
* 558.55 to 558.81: 42.9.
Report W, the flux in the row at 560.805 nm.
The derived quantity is 34.36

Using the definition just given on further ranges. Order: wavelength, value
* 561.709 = 36.54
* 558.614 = 40.29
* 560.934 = 37.48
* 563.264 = 36.34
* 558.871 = 37.96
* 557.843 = 45.01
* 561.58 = 28.41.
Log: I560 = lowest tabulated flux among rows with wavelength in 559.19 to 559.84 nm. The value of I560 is 32.47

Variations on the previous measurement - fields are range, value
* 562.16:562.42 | 35.46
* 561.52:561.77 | 28.41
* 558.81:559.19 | 37.96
